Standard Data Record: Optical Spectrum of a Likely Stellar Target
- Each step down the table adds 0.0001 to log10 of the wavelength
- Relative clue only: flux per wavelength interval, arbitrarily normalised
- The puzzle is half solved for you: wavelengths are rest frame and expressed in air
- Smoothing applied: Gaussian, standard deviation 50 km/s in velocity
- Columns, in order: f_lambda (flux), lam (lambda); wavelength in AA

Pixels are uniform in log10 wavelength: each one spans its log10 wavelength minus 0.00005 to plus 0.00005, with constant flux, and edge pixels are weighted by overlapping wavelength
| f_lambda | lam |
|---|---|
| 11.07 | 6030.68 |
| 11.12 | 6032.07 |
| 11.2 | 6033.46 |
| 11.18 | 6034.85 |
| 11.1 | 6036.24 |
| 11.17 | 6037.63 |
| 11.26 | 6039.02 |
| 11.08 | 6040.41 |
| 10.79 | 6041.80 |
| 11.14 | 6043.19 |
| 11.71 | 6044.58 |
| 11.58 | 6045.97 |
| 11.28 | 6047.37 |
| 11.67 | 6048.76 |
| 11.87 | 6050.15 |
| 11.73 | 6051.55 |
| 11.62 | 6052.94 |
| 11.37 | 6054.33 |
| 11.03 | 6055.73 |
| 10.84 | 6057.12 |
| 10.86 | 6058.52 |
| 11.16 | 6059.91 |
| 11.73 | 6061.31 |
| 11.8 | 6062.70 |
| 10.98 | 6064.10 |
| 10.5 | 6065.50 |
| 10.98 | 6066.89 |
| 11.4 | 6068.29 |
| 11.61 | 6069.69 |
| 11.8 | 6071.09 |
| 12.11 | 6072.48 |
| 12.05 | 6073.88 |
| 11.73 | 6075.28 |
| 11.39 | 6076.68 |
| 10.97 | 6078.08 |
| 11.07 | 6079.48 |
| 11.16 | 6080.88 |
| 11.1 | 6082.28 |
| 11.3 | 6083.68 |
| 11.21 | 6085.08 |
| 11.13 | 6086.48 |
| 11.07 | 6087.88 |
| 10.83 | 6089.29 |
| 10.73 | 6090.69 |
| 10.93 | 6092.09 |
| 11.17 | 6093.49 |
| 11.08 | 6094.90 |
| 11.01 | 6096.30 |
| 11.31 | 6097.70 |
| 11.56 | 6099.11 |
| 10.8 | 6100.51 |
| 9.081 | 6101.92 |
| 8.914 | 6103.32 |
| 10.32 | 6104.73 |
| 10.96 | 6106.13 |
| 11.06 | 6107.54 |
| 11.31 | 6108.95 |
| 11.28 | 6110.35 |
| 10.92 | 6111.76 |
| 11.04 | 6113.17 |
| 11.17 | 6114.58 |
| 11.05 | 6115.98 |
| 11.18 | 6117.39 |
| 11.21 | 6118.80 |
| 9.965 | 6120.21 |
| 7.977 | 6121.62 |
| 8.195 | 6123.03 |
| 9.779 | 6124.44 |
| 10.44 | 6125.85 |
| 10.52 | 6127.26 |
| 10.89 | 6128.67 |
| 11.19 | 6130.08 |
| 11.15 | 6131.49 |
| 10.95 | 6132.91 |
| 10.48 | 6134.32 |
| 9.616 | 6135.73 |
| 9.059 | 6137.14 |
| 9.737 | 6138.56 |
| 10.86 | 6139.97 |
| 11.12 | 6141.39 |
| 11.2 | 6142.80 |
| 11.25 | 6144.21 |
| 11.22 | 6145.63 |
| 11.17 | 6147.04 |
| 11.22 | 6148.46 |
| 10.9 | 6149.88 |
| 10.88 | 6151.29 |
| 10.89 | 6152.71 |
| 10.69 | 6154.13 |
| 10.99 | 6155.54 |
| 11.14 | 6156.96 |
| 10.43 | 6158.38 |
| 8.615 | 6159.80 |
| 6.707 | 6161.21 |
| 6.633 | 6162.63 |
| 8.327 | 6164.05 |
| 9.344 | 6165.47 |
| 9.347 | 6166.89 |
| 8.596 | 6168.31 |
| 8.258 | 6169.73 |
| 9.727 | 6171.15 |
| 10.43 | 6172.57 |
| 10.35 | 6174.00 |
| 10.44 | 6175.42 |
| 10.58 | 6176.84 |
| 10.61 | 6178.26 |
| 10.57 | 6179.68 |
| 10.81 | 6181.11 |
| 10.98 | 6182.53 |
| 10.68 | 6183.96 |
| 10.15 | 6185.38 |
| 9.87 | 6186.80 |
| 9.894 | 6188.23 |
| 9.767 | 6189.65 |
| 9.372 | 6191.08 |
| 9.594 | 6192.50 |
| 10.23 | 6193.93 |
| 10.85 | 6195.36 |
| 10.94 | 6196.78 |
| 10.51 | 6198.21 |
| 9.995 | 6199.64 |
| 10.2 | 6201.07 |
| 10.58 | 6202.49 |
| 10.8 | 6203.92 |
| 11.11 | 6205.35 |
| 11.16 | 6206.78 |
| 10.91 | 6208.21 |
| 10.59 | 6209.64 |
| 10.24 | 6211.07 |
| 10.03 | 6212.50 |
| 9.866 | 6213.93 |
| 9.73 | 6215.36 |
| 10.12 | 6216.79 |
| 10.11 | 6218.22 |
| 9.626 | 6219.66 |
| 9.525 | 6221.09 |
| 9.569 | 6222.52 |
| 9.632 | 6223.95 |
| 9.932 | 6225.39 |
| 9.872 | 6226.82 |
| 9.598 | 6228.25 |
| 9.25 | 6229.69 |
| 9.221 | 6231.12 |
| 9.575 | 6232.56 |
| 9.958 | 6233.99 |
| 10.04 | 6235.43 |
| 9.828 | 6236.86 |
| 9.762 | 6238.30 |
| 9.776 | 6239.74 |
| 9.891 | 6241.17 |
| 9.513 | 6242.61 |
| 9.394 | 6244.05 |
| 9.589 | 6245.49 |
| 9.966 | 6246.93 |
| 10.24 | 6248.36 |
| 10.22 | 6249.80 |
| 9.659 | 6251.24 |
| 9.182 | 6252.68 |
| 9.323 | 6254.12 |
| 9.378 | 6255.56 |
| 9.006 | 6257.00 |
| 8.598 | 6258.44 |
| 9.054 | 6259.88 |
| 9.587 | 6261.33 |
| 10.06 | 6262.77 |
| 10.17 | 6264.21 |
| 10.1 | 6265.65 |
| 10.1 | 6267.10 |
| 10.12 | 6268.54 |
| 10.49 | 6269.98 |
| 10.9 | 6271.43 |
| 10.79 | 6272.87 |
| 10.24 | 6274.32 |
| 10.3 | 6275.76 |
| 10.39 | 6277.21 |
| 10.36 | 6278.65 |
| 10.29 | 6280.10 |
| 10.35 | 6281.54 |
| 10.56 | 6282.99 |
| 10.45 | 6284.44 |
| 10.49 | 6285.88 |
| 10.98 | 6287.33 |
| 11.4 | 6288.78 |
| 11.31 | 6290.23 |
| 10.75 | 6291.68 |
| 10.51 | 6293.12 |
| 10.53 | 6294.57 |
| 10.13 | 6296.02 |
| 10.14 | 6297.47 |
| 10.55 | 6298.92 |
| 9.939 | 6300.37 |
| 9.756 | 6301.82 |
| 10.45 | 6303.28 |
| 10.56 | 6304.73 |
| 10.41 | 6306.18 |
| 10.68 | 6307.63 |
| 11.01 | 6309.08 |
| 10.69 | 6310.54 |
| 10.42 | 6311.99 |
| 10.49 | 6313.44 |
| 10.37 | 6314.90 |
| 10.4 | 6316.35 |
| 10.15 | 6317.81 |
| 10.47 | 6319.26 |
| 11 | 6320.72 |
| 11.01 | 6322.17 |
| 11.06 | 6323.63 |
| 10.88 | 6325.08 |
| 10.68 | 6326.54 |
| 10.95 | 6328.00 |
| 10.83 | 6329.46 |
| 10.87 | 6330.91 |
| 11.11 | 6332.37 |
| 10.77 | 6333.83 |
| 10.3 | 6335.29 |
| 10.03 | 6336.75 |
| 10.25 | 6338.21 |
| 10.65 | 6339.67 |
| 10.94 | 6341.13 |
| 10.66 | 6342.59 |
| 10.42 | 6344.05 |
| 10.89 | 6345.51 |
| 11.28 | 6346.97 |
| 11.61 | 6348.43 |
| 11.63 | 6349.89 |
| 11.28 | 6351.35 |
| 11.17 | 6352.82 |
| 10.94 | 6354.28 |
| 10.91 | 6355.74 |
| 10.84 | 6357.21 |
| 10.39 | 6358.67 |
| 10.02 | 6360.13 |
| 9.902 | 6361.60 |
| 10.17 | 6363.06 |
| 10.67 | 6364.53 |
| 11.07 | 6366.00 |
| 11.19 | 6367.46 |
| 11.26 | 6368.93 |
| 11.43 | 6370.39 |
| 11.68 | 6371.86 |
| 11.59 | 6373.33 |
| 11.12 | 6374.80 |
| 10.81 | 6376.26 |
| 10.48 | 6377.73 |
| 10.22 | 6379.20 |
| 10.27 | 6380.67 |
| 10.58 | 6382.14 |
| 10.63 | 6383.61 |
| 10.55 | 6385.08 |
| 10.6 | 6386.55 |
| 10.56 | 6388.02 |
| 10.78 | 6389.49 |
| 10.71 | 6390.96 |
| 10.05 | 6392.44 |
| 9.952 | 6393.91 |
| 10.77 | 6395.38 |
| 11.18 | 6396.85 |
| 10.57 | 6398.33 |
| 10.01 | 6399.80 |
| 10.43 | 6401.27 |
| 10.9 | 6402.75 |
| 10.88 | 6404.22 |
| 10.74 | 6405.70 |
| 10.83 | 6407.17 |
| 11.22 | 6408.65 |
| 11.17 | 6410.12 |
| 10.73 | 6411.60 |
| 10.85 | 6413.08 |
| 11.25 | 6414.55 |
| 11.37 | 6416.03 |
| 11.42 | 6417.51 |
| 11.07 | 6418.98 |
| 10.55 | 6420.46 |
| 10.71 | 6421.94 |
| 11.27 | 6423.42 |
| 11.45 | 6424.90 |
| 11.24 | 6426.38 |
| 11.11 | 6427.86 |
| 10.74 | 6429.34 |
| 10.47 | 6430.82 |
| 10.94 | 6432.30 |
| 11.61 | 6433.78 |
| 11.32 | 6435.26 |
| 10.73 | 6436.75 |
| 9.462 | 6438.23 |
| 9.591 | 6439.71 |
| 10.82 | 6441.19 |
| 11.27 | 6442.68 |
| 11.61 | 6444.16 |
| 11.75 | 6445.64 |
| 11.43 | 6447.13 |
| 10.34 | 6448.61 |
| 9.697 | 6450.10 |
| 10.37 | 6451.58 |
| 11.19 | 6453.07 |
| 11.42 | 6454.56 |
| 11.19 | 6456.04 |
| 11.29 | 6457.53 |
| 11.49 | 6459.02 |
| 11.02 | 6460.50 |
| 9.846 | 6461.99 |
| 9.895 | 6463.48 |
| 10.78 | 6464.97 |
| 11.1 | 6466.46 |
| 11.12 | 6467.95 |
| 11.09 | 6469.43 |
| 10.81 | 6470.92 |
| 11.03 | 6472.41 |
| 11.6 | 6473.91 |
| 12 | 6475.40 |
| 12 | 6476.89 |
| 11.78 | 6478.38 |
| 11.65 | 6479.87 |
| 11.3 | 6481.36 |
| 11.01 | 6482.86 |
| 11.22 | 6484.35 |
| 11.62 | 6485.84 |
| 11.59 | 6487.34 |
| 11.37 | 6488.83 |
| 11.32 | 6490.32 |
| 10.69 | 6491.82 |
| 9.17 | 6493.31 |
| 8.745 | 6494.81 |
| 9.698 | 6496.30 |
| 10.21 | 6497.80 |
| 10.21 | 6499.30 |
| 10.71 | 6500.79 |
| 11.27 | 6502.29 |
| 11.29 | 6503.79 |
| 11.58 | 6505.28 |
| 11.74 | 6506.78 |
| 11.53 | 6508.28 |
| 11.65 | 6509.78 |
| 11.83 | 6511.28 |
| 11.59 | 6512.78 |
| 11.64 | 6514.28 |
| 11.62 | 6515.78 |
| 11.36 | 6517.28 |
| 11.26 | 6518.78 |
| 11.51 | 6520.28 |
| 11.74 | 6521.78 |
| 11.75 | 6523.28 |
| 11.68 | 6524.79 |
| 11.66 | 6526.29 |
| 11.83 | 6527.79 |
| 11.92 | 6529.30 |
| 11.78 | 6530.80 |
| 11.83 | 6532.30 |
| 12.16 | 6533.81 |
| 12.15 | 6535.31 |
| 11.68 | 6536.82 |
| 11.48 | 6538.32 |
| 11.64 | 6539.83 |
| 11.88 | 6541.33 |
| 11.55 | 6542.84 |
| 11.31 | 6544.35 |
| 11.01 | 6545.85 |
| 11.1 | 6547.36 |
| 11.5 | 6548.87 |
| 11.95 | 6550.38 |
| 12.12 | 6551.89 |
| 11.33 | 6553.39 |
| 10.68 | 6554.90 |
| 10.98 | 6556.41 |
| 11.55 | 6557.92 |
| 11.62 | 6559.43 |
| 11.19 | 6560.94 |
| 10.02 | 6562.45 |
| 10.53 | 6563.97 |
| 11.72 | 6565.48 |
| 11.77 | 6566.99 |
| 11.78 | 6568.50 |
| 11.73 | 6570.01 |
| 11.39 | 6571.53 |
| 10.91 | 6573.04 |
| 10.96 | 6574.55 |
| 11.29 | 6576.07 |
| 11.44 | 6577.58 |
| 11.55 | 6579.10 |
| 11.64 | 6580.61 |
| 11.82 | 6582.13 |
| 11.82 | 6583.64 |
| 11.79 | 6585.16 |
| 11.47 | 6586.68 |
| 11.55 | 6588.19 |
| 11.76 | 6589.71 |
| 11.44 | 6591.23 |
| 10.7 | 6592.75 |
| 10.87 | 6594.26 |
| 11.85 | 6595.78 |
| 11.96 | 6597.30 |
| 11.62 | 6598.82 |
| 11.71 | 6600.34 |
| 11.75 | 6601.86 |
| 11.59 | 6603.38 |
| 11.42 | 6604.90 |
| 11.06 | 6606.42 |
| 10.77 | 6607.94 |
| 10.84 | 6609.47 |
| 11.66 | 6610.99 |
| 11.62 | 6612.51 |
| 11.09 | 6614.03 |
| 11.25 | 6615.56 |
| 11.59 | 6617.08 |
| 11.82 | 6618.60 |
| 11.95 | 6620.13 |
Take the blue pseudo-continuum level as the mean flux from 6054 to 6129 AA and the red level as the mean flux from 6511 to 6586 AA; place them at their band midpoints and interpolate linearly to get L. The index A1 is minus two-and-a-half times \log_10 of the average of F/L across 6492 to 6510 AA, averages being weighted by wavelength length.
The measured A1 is 0.08 mag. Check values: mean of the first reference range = 10.9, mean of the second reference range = 11.5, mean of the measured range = 10.6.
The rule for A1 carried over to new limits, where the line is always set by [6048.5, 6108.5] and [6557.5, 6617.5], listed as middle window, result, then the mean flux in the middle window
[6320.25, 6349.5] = 0.04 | 10.8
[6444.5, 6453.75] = 0.05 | 10.8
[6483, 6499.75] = 0.08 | 10.6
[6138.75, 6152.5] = 0.01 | 11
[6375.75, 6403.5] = 0.08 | 10.5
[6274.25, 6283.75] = 0.09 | 10.4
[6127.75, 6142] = 0.07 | 10.5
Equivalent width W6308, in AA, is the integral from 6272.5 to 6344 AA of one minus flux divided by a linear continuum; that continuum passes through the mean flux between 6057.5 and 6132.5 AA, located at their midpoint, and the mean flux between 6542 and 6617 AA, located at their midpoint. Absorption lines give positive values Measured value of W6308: 3.5 AA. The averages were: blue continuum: 10.9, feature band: 10.6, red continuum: 11.4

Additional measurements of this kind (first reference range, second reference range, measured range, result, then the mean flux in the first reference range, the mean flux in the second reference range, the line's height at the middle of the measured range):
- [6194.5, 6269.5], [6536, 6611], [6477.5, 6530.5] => -0.56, 9.93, 11.4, 11.1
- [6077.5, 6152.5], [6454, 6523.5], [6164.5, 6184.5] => 1.40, 10.7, 11.1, 10.8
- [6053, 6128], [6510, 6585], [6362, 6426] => 2.75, 10.9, 11.5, 11.3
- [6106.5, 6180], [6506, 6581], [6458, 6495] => 0.82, 10.2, 11.5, 11.3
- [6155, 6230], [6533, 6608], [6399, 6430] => -0.33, 9.95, 11.5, 10.8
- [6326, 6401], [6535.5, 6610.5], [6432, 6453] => 0.40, 10.7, 11.4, 11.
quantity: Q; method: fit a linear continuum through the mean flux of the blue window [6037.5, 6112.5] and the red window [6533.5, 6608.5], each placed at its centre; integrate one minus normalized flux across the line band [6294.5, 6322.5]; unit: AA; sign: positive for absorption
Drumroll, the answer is 2.1 AA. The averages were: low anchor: 11.2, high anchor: 11.4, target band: 10.4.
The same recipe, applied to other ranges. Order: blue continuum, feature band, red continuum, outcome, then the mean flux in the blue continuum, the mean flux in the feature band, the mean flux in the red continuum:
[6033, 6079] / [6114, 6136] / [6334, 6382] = 1.7 AA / 11.4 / 10.4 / 10.8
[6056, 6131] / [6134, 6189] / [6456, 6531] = 4.3 AA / 10.9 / 10.1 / 11.2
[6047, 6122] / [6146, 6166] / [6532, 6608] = 2.2 AA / 11.1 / 9.88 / 11.5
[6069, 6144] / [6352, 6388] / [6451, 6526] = 0.9 AA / 10.8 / 10.8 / 11.1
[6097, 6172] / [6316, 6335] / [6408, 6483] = -0.1 AA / 10.2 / 10.8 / 11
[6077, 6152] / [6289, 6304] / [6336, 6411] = 0.4 AA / 10.7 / 10.4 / 10.8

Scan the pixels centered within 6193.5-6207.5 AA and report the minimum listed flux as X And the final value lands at 9.995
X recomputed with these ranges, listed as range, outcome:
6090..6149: 7.977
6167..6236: 8.258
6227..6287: 8.598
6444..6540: 8.745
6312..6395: 9.902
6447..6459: 9.697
